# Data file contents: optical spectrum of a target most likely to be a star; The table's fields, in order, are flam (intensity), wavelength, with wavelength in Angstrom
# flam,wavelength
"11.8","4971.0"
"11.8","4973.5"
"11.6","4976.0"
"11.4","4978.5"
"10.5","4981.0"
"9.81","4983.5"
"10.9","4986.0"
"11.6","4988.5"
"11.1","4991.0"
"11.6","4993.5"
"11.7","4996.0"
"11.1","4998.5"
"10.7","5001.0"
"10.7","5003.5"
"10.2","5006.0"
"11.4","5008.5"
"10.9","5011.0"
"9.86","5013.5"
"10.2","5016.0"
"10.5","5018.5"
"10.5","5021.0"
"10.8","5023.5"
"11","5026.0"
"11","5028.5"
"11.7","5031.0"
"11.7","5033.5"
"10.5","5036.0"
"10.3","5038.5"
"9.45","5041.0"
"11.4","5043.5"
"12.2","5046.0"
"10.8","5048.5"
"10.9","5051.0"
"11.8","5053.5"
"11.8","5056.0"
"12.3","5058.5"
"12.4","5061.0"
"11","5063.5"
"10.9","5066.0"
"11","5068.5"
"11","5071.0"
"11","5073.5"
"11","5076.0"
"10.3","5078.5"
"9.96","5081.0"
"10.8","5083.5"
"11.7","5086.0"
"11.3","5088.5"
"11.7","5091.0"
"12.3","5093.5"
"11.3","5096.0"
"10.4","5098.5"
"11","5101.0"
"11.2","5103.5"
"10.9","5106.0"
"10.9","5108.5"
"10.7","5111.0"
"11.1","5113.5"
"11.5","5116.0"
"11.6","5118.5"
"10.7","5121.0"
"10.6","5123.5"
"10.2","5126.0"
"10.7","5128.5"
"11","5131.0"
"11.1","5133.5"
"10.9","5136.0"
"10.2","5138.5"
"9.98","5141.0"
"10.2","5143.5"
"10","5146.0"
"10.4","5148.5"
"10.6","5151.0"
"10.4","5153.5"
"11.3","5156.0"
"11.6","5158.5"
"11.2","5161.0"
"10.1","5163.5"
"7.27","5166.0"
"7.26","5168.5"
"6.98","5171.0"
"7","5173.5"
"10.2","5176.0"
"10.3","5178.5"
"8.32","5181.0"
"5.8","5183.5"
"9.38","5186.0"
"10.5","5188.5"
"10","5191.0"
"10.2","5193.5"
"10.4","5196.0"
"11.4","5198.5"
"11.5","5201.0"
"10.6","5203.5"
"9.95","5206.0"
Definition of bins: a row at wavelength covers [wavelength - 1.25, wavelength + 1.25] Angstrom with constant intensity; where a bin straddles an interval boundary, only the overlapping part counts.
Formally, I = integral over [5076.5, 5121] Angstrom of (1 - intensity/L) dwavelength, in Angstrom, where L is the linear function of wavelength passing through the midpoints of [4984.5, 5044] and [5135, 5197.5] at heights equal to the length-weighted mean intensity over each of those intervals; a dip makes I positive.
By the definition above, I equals -4.0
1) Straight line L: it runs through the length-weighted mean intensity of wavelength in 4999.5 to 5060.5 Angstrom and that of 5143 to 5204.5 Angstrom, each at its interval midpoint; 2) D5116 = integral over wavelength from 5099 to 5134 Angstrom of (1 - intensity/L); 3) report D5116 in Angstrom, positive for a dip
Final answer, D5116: -2.5 Angstrom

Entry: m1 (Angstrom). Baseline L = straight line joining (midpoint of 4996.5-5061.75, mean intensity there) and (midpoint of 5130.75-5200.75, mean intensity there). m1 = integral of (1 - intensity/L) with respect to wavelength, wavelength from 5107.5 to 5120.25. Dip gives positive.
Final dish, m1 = -1.1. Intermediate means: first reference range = 11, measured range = 11.1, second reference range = 9.79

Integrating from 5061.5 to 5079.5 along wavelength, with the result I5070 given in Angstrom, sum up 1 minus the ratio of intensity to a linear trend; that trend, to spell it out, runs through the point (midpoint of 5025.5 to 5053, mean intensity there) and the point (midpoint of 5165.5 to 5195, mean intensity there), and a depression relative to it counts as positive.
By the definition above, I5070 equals -0.8 Angstrom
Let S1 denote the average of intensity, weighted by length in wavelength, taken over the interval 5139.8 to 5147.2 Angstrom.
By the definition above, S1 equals 10.1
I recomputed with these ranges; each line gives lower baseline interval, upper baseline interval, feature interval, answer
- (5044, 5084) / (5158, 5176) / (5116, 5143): -3.0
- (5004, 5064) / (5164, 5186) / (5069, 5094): -2.6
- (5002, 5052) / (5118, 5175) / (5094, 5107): -0.9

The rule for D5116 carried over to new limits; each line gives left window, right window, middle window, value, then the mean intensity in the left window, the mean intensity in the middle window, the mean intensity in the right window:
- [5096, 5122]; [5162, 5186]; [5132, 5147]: -1.08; 11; 10.4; 8.23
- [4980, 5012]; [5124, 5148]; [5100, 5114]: -0.51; 10.9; 11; 10.5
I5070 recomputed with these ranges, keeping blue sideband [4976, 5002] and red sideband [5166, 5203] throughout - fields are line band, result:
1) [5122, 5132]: -0.9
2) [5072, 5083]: -0.4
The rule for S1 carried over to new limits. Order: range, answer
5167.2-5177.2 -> 7.85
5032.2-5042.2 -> 10.5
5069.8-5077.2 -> 11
